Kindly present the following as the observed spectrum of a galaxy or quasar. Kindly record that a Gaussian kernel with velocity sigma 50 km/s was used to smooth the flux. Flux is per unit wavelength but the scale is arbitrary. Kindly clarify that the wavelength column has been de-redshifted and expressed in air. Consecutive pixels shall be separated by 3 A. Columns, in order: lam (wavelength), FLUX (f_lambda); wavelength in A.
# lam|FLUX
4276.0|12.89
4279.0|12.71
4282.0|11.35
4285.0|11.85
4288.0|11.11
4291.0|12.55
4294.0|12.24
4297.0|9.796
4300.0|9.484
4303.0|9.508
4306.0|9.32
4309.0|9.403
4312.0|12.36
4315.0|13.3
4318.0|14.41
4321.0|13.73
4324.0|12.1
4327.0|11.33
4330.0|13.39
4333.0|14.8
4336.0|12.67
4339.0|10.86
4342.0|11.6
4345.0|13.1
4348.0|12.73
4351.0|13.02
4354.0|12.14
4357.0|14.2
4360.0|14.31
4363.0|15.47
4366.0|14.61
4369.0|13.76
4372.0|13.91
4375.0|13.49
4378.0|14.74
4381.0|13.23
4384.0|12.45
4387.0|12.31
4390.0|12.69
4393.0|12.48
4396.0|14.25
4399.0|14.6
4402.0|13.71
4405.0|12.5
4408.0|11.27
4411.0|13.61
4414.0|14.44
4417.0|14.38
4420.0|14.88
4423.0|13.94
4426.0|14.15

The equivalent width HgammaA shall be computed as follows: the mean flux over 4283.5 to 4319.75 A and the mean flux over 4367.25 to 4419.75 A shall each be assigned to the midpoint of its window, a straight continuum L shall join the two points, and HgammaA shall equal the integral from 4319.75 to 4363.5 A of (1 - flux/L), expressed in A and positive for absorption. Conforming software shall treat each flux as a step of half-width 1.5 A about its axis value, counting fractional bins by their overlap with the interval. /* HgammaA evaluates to -2.6 A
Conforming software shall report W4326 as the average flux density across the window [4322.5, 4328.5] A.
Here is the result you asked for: 11.7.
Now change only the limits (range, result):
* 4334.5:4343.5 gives 11.7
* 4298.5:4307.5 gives 9.44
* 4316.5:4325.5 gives 13.4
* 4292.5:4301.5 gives 10.5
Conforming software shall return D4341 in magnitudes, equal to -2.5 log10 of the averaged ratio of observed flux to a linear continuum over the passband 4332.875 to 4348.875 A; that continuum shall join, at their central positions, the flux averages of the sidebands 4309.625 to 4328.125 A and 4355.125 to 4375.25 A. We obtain 0.086 mag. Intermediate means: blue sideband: 12.7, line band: 12.4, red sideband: 14.3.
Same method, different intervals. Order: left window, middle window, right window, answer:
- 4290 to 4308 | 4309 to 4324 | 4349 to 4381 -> -0.14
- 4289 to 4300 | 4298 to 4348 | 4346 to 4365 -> 0.04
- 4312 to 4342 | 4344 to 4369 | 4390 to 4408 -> -0.06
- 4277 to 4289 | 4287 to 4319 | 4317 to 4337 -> 0.12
